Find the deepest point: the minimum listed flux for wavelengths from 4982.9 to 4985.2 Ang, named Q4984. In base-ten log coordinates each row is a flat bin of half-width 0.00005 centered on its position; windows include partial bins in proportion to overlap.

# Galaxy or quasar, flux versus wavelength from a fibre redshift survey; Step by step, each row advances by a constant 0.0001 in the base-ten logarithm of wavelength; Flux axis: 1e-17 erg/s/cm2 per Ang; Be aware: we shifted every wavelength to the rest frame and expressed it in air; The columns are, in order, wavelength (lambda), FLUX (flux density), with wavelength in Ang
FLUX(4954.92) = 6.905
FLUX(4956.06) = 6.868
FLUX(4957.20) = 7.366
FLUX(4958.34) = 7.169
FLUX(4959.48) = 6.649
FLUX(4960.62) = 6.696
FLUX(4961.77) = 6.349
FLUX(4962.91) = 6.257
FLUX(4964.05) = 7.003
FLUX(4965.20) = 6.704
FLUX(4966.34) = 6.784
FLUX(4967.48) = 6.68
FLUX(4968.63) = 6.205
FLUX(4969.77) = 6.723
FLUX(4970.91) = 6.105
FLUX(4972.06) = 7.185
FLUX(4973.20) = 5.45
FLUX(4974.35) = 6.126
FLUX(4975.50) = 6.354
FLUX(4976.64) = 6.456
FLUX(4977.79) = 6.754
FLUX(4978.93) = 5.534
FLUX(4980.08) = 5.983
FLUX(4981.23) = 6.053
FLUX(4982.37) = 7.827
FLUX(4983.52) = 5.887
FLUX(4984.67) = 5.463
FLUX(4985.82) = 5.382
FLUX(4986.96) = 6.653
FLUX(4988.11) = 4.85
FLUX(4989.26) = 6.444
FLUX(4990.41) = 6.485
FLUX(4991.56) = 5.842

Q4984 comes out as 5.463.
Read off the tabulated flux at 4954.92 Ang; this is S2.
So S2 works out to 6.905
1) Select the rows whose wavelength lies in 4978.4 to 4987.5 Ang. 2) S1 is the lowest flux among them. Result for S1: 5.382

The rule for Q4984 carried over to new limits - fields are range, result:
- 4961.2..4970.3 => 6.205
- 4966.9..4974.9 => 5.45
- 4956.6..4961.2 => 6.649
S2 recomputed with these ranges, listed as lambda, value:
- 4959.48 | 6.649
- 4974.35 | 6.126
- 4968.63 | 6.205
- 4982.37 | 7.827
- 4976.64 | 6.456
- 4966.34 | 6.784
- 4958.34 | 7.169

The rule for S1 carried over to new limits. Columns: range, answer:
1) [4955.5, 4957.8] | 6.868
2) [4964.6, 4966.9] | 6.704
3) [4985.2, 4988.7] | 4.85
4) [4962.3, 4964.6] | 6.257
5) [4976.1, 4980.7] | 5.534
